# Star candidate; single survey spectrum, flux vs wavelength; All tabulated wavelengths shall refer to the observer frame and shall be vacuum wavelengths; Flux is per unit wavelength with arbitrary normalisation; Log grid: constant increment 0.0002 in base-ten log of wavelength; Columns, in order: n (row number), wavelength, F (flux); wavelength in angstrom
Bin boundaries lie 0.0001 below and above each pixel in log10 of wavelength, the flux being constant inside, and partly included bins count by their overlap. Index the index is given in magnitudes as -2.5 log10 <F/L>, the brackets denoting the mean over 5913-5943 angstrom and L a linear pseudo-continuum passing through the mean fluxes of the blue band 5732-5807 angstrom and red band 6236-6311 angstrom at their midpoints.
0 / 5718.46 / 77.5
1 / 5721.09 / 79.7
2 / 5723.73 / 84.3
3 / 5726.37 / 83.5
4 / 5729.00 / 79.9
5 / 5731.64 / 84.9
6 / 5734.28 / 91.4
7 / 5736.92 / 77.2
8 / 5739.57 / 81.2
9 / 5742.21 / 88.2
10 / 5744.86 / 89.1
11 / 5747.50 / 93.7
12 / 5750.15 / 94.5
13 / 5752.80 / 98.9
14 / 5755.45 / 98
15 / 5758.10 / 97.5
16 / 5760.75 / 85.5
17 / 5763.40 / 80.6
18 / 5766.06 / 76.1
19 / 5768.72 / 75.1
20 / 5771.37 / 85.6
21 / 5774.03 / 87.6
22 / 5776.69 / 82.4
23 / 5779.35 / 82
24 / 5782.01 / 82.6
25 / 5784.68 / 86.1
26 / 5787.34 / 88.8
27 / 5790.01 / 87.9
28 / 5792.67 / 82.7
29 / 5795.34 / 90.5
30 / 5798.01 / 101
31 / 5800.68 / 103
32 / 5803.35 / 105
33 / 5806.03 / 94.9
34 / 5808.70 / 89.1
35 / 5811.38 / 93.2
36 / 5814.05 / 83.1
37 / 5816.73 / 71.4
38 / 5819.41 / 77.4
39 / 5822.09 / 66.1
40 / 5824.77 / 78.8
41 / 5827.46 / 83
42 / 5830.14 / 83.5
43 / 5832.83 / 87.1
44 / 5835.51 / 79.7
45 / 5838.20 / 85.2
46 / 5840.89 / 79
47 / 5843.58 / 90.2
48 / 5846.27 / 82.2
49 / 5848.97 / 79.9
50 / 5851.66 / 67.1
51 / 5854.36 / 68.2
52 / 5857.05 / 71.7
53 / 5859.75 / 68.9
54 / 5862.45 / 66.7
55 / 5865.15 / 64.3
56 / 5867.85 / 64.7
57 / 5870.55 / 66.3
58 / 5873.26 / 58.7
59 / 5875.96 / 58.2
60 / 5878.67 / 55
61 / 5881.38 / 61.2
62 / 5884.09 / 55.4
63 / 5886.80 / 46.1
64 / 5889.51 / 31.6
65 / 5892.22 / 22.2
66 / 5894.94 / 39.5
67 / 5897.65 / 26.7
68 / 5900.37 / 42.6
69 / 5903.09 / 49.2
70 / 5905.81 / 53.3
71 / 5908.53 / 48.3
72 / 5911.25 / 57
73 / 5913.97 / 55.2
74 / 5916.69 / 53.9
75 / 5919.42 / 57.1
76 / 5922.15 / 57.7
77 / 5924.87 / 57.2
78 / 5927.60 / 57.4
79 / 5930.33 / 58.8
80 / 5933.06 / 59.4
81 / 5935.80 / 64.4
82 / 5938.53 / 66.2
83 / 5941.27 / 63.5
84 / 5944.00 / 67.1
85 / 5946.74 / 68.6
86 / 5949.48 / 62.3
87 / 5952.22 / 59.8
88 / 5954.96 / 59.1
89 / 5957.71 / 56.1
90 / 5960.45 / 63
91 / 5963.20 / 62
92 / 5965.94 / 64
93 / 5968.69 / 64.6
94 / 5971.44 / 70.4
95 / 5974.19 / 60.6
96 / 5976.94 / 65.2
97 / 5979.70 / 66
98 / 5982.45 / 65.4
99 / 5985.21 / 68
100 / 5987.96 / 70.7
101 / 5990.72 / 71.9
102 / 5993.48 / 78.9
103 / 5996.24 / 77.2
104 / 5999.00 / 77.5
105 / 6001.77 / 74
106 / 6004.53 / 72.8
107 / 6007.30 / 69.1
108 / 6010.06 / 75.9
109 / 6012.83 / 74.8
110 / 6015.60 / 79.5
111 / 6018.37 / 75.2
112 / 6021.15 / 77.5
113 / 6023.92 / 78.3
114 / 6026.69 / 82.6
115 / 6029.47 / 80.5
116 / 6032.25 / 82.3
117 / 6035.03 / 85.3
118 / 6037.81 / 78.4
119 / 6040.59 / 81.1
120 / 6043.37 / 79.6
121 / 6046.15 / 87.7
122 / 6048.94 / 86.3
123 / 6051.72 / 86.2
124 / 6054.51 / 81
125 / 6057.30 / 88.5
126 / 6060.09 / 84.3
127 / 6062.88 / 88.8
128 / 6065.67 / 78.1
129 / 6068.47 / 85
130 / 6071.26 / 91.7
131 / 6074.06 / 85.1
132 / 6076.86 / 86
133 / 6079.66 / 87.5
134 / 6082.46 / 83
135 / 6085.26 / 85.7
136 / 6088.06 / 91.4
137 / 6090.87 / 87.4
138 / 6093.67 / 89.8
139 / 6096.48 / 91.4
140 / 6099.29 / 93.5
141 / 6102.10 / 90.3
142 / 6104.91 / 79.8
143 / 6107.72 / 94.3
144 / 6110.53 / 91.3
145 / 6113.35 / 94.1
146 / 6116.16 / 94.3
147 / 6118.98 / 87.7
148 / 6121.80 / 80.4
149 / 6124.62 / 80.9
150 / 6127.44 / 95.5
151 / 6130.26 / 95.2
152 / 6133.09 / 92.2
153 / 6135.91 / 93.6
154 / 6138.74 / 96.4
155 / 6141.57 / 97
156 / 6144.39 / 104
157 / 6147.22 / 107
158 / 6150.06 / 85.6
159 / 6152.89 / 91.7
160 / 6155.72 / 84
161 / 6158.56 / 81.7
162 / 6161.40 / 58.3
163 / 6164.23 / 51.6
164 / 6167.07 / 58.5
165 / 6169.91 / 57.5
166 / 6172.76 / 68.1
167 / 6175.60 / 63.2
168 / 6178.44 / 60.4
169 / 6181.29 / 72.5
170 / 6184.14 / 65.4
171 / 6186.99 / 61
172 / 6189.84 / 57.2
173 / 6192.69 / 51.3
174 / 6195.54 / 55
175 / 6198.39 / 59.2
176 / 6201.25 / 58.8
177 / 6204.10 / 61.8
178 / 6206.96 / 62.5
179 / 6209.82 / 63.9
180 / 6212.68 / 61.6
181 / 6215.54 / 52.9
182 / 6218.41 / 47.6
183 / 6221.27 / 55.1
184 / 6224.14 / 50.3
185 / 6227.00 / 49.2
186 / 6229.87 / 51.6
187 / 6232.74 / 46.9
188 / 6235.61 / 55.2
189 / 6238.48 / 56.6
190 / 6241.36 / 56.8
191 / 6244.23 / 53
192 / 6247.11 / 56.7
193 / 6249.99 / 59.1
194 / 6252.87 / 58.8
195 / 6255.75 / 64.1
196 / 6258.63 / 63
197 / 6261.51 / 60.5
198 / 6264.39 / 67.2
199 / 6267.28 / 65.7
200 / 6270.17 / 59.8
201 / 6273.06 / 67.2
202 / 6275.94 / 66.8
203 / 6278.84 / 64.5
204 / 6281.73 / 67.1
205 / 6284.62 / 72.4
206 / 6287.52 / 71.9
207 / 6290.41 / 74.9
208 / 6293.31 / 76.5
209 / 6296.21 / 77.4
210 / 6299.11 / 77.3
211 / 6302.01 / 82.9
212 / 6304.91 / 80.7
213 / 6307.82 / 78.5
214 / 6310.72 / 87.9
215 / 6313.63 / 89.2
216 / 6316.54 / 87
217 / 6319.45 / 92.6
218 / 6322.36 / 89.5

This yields 0.35 mag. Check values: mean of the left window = 88.7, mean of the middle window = 59.3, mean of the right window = 67.5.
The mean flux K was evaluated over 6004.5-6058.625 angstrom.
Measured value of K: 80.3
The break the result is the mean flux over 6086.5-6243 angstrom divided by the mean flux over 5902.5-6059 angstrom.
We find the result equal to 1.06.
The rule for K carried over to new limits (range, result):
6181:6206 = 59.7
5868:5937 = 51.9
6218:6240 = 51.8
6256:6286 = 65.4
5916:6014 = 65.7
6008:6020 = 75.9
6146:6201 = 67.5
